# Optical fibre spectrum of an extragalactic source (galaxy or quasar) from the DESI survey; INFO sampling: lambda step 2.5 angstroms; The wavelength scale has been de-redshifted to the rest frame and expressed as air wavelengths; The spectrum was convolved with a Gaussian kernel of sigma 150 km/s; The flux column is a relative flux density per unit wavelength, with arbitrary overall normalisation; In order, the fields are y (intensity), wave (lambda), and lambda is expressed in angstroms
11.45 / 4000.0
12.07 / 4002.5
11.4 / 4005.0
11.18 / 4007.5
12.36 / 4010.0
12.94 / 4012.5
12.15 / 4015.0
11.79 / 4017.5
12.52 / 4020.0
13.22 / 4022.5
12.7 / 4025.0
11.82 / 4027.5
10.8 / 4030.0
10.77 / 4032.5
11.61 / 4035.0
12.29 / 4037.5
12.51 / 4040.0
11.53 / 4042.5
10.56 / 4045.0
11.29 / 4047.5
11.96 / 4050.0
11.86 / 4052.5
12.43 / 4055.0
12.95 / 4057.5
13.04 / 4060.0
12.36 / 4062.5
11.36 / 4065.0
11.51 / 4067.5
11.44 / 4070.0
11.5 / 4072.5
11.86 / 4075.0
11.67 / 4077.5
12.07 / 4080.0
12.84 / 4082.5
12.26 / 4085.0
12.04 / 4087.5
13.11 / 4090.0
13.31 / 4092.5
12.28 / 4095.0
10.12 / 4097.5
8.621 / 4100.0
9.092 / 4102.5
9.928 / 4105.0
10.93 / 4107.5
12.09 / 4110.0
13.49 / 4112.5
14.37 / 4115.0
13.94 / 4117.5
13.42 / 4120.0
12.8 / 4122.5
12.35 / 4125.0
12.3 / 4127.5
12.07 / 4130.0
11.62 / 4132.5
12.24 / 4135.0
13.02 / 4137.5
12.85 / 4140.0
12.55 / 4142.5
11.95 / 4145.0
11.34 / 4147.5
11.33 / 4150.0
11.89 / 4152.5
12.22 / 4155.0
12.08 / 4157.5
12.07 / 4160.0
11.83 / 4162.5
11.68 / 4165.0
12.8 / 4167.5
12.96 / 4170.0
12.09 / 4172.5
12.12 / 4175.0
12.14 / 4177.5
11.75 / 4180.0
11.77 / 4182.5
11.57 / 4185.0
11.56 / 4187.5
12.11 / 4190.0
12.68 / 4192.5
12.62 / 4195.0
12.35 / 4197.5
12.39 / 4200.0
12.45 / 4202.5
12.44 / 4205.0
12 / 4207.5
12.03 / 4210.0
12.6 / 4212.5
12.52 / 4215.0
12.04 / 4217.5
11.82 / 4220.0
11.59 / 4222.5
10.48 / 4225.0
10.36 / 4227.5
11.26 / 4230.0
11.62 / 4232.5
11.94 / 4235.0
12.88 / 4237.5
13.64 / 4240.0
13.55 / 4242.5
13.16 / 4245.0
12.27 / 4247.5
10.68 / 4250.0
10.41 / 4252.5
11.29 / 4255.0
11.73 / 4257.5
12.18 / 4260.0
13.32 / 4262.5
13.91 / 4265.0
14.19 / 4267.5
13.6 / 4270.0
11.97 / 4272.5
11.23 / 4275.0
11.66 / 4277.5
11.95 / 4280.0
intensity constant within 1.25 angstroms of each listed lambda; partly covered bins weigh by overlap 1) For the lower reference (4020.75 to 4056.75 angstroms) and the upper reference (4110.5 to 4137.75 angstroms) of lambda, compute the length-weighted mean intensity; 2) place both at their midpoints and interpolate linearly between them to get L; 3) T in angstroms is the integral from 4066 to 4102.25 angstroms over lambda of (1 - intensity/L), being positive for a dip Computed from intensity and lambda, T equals 2.0 angstroms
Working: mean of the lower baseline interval 11.8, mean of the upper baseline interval 12.8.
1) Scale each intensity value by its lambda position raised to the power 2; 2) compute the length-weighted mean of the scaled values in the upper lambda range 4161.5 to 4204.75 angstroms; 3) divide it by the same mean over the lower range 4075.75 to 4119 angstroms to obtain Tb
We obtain 1.07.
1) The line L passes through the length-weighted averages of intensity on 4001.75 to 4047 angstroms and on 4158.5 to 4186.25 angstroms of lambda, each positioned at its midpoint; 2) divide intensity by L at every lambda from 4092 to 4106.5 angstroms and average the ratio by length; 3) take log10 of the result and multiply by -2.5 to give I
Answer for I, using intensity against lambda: 0.151 mag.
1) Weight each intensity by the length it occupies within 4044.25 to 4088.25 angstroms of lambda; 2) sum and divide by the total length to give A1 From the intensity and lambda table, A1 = 12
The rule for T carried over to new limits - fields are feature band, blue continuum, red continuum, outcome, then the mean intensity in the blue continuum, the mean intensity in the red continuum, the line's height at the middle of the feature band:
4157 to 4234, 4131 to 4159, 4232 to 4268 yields 1.7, 12.1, 12.4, 12.3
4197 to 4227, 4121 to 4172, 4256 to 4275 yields 1.3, 12.2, 12.8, 12.6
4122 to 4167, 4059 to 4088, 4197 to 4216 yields 0.2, 12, 12.3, 12.2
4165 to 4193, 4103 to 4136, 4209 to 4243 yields 0.1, 12.4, 12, 12.1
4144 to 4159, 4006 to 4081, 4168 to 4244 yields 0.3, 11.9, 12.1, 12.1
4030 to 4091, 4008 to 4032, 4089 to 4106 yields -2.3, 12.2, 10.9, 11.5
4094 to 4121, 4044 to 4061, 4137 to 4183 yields 1.0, 12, 12.1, 12.1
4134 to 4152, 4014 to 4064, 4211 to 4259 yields -0.3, 12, 11.9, 11.9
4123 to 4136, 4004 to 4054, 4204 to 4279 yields -0.2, 11.9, 12.1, 12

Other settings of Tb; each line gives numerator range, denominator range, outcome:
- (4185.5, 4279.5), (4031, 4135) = 1.09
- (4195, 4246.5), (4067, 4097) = 1.07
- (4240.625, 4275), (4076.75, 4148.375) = 1.10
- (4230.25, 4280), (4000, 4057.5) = 1.16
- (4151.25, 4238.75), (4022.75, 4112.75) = 1.09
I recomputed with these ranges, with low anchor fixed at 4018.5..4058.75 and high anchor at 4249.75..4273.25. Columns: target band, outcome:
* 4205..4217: 0.001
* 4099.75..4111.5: 0.169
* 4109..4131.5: -0.076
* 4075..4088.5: -0.012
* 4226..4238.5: 0.071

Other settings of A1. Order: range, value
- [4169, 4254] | 12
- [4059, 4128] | 12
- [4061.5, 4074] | 11.6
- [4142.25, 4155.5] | 11.8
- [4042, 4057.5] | 11.7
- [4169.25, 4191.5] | 12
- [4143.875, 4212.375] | 12.1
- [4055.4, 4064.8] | 12.6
